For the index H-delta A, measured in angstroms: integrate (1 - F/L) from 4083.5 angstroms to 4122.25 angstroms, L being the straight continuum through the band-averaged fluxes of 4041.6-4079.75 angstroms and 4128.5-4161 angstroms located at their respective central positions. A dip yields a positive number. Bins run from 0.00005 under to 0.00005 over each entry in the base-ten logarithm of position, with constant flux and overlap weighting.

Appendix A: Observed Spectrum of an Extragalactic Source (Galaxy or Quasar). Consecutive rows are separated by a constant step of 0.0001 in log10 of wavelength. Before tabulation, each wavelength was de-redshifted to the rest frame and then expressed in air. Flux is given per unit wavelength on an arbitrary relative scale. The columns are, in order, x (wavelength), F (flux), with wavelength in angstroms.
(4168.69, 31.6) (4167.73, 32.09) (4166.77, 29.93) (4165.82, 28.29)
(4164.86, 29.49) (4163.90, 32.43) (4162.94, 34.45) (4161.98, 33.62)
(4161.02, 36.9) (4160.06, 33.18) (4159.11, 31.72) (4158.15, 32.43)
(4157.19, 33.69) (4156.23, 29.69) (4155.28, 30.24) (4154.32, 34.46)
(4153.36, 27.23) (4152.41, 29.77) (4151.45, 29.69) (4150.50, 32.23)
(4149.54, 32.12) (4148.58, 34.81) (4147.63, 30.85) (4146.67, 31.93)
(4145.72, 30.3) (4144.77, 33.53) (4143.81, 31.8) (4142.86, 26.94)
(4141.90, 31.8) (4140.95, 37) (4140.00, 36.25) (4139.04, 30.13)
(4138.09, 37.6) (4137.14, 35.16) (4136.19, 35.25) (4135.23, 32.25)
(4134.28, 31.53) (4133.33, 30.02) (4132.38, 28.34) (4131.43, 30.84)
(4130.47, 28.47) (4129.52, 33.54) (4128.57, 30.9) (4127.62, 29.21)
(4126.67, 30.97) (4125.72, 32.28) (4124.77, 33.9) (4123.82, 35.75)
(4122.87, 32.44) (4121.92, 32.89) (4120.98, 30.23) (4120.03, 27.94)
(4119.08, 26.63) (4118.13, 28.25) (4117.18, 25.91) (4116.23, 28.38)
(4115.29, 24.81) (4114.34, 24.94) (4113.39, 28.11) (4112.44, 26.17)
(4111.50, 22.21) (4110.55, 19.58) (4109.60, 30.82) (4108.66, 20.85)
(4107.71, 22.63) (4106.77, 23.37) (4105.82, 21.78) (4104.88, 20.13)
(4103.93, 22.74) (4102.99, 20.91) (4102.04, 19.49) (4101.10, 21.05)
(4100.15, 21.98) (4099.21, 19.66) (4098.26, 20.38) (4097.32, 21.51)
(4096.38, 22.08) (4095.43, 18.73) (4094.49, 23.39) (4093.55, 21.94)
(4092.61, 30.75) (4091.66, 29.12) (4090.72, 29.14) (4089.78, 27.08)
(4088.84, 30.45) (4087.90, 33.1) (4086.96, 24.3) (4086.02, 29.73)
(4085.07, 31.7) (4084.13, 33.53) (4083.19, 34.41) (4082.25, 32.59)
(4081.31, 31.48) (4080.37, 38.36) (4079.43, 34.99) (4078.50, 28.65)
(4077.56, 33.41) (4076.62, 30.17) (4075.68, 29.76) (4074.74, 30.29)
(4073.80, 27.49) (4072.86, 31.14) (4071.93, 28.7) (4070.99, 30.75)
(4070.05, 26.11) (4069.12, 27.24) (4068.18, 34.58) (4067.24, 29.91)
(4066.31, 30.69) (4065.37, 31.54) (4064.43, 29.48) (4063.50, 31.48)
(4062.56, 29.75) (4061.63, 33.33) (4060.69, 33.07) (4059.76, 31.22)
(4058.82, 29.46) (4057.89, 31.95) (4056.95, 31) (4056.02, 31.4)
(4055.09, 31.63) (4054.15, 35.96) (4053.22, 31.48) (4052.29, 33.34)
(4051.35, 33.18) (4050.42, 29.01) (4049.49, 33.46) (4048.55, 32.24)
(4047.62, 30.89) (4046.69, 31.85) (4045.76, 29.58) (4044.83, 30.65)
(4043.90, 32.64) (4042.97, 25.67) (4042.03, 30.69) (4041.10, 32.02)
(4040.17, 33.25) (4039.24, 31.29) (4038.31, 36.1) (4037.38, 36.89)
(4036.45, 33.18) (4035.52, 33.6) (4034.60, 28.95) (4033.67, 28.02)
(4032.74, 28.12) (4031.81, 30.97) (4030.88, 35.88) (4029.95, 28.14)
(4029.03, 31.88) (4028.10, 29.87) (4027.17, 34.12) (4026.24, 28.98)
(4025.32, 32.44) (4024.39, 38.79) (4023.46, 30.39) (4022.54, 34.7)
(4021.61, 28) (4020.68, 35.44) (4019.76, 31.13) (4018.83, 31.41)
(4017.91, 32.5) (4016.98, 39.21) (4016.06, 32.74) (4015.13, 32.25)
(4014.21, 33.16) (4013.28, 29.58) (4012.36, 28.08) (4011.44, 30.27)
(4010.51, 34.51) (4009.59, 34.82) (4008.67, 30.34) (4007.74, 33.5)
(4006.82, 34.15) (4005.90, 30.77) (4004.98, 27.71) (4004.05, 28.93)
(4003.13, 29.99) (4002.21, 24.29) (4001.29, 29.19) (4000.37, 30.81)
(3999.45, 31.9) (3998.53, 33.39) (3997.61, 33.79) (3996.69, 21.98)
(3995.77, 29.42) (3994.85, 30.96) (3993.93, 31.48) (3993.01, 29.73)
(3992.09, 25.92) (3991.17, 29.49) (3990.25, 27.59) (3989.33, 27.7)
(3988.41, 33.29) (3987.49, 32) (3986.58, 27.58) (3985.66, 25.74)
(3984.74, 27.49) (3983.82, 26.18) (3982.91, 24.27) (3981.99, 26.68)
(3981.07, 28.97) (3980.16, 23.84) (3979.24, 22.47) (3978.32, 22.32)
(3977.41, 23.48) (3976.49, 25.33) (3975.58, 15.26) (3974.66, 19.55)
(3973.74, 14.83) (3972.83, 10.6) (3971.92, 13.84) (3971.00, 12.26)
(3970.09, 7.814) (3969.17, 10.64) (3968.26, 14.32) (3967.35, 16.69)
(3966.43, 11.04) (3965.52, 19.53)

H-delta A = 7.57 angstroms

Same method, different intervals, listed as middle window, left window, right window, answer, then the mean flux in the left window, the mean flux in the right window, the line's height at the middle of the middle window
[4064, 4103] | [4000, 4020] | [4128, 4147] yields 4.4 angstroms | 31.3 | 32.2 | 31.8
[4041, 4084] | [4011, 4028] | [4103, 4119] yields -4.1 angstroms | 32.3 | 24.4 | 28.6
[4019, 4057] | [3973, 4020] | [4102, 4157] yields -4.0 angstroms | 28.6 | 29.4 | 28.8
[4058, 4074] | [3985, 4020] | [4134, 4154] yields 0.5 angstroms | 30.5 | 32.3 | 31.3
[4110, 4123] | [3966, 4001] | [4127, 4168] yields 1.5 angstroms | 23.8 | 31.9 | 30.4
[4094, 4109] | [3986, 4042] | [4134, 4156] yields 5.0 angstroms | 31.3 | 32.3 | 31.9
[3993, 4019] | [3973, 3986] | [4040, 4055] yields -4.7 angstroms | 23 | 31.6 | 26.3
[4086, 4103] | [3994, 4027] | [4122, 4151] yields 4.0 angstroms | 31.4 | 32.3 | 32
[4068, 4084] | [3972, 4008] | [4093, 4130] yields -3.2 angstroms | 26.8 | 25.6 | 26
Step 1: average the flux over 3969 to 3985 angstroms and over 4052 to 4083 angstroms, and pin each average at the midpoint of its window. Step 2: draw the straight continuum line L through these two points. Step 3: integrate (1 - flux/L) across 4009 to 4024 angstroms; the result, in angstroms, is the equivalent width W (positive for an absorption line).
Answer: -4.6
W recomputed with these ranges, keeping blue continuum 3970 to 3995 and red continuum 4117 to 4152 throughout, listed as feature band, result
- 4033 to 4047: -2.4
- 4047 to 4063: -2.5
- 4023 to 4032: -2.0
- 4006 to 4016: -2.6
